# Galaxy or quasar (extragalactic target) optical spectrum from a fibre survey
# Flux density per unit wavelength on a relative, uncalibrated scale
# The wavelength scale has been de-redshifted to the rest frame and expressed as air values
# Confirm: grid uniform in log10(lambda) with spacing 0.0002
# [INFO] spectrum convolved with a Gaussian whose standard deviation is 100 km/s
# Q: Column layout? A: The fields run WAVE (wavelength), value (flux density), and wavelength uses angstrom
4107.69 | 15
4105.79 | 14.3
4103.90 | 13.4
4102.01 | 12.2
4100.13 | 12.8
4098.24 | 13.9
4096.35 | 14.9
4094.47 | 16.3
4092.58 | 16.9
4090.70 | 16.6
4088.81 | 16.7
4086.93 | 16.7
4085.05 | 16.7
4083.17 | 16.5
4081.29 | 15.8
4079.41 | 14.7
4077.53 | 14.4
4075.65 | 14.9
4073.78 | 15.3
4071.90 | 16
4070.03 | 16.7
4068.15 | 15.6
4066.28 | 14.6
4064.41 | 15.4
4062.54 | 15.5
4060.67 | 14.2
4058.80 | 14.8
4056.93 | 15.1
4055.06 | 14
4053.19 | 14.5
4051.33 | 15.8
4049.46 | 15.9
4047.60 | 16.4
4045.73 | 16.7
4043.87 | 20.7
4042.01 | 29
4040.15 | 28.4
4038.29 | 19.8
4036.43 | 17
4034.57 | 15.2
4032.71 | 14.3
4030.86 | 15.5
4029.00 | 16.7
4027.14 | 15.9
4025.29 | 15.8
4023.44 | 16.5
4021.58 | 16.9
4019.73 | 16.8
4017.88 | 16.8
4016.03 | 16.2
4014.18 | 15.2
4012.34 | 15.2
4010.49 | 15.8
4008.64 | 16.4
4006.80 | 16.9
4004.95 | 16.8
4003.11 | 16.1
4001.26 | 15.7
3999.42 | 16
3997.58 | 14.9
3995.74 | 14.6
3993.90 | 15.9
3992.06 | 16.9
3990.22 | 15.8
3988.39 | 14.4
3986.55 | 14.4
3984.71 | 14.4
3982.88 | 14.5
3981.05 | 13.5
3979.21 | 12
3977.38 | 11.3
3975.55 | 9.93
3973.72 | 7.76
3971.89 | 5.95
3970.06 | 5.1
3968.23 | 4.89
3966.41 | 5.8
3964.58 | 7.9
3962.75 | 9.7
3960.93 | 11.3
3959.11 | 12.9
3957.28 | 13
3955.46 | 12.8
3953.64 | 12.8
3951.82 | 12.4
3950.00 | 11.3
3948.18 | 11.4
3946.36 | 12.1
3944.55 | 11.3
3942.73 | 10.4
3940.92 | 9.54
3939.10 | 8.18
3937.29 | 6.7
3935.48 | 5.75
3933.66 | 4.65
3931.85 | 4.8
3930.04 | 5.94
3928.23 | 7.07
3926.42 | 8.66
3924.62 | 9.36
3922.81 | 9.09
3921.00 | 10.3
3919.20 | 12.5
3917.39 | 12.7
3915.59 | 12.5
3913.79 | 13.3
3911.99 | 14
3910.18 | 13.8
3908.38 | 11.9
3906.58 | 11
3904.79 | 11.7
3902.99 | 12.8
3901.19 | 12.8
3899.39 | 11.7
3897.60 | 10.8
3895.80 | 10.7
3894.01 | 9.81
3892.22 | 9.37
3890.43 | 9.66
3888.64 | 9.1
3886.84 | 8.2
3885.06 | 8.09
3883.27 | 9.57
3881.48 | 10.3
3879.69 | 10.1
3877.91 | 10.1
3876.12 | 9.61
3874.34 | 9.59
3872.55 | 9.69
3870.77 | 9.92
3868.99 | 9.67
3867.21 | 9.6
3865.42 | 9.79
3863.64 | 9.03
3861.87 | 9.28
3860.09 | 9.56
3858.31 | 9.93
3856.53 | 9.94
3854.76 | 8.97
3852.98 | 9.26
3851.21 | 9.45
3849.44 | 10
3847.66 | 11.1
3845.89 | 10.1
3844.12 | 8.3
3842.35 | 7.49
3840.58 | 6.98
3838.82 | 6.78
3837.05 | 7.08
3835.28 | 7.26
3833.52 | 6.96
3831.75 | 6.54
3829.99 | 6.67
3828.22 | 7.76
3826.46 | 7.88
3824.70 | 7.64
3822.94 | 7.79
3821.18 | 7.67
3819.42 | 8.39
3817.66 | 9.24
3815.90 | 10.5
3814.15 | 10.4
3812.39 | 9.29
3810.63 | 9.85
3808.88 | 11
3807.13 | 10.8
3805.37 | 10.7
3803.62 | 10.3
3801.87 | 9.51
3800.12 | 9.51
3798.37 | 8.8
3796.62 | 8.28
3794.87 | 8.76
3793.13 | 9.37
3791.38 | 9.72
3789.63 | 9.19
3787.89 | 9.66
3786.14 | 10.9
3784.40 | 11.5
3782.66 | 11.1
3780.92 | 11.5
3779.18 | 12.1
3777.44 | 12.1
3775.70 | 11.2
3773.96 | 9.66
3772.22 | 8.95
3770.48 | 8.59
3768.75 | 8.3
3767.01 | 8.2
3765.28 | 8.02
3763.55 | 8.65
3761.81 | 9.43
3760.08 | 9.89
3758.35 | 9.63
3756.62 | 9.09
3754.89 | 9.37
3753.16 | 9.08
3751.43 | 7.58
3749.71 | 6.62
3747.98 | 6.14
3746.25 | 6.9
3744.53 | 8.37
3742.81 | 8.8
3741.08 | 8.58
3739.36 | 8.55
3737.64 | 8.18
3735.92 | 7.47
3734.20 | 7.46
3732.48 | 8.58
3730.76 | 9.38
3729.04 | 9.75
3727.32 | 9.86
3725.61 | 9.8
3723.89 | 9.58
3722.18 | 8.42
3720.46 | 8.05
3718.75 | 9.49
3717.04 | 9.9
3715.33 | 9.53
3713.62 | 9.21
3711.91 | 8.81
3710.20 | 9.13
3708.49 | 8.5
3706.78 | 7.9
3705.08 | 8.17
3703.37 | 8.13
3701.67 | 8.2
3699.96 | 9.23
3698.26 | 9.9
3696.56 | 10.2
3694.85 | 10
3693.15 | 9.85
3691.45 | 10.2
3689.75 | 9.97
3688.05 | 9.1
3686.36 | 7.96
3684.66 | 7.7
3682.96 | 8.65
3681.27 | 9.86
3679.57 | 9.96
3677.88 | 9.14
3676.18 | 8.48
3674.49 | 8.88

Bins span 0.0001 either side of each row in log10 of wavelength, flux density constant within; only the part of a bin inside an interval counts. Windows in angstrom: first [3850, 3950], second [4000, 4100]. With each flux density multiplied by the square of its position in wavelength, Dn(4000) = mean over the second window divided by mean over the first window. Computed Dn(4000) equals 1.78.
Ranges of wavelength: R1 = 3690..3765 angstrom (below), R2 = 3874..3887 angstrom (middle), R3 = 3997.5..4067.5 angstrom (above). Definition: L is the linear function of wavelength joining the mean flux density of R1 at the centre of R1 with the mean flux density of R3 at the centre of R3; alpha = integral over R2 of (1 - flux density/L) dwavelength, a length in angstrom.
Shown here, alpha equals 3.32 angstrom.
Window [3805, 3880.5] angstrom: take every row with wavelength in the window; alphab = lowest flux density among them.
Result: 6.54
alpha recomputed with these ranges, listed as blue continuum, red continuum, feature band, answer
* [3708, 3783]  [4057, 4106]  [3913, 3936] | 6.16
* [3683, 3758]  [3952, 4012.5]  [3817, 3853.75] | 8.44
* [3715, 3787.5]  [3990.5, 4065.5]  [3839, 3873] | 7.60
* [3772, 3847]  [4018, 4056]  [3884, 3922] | 4.22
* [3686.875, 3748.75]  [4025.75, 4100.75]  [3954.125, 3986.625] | 9.20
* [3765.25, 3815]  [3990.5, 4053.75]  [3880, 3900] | 4.99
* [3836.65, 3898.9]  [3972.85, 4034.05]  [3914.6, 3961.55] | 8.95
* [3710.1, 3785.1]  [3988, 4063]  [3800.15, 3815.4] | 0.76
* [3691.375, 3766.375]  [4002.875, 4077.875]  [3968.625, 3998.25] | 5.43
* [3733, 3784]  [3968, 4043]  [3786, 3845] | 9.44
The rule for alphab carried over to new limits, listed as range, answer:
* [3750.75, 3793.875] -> 7.58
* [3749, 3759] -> 6.62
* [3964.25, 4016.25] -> 4.89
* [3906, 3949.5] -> 4.65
